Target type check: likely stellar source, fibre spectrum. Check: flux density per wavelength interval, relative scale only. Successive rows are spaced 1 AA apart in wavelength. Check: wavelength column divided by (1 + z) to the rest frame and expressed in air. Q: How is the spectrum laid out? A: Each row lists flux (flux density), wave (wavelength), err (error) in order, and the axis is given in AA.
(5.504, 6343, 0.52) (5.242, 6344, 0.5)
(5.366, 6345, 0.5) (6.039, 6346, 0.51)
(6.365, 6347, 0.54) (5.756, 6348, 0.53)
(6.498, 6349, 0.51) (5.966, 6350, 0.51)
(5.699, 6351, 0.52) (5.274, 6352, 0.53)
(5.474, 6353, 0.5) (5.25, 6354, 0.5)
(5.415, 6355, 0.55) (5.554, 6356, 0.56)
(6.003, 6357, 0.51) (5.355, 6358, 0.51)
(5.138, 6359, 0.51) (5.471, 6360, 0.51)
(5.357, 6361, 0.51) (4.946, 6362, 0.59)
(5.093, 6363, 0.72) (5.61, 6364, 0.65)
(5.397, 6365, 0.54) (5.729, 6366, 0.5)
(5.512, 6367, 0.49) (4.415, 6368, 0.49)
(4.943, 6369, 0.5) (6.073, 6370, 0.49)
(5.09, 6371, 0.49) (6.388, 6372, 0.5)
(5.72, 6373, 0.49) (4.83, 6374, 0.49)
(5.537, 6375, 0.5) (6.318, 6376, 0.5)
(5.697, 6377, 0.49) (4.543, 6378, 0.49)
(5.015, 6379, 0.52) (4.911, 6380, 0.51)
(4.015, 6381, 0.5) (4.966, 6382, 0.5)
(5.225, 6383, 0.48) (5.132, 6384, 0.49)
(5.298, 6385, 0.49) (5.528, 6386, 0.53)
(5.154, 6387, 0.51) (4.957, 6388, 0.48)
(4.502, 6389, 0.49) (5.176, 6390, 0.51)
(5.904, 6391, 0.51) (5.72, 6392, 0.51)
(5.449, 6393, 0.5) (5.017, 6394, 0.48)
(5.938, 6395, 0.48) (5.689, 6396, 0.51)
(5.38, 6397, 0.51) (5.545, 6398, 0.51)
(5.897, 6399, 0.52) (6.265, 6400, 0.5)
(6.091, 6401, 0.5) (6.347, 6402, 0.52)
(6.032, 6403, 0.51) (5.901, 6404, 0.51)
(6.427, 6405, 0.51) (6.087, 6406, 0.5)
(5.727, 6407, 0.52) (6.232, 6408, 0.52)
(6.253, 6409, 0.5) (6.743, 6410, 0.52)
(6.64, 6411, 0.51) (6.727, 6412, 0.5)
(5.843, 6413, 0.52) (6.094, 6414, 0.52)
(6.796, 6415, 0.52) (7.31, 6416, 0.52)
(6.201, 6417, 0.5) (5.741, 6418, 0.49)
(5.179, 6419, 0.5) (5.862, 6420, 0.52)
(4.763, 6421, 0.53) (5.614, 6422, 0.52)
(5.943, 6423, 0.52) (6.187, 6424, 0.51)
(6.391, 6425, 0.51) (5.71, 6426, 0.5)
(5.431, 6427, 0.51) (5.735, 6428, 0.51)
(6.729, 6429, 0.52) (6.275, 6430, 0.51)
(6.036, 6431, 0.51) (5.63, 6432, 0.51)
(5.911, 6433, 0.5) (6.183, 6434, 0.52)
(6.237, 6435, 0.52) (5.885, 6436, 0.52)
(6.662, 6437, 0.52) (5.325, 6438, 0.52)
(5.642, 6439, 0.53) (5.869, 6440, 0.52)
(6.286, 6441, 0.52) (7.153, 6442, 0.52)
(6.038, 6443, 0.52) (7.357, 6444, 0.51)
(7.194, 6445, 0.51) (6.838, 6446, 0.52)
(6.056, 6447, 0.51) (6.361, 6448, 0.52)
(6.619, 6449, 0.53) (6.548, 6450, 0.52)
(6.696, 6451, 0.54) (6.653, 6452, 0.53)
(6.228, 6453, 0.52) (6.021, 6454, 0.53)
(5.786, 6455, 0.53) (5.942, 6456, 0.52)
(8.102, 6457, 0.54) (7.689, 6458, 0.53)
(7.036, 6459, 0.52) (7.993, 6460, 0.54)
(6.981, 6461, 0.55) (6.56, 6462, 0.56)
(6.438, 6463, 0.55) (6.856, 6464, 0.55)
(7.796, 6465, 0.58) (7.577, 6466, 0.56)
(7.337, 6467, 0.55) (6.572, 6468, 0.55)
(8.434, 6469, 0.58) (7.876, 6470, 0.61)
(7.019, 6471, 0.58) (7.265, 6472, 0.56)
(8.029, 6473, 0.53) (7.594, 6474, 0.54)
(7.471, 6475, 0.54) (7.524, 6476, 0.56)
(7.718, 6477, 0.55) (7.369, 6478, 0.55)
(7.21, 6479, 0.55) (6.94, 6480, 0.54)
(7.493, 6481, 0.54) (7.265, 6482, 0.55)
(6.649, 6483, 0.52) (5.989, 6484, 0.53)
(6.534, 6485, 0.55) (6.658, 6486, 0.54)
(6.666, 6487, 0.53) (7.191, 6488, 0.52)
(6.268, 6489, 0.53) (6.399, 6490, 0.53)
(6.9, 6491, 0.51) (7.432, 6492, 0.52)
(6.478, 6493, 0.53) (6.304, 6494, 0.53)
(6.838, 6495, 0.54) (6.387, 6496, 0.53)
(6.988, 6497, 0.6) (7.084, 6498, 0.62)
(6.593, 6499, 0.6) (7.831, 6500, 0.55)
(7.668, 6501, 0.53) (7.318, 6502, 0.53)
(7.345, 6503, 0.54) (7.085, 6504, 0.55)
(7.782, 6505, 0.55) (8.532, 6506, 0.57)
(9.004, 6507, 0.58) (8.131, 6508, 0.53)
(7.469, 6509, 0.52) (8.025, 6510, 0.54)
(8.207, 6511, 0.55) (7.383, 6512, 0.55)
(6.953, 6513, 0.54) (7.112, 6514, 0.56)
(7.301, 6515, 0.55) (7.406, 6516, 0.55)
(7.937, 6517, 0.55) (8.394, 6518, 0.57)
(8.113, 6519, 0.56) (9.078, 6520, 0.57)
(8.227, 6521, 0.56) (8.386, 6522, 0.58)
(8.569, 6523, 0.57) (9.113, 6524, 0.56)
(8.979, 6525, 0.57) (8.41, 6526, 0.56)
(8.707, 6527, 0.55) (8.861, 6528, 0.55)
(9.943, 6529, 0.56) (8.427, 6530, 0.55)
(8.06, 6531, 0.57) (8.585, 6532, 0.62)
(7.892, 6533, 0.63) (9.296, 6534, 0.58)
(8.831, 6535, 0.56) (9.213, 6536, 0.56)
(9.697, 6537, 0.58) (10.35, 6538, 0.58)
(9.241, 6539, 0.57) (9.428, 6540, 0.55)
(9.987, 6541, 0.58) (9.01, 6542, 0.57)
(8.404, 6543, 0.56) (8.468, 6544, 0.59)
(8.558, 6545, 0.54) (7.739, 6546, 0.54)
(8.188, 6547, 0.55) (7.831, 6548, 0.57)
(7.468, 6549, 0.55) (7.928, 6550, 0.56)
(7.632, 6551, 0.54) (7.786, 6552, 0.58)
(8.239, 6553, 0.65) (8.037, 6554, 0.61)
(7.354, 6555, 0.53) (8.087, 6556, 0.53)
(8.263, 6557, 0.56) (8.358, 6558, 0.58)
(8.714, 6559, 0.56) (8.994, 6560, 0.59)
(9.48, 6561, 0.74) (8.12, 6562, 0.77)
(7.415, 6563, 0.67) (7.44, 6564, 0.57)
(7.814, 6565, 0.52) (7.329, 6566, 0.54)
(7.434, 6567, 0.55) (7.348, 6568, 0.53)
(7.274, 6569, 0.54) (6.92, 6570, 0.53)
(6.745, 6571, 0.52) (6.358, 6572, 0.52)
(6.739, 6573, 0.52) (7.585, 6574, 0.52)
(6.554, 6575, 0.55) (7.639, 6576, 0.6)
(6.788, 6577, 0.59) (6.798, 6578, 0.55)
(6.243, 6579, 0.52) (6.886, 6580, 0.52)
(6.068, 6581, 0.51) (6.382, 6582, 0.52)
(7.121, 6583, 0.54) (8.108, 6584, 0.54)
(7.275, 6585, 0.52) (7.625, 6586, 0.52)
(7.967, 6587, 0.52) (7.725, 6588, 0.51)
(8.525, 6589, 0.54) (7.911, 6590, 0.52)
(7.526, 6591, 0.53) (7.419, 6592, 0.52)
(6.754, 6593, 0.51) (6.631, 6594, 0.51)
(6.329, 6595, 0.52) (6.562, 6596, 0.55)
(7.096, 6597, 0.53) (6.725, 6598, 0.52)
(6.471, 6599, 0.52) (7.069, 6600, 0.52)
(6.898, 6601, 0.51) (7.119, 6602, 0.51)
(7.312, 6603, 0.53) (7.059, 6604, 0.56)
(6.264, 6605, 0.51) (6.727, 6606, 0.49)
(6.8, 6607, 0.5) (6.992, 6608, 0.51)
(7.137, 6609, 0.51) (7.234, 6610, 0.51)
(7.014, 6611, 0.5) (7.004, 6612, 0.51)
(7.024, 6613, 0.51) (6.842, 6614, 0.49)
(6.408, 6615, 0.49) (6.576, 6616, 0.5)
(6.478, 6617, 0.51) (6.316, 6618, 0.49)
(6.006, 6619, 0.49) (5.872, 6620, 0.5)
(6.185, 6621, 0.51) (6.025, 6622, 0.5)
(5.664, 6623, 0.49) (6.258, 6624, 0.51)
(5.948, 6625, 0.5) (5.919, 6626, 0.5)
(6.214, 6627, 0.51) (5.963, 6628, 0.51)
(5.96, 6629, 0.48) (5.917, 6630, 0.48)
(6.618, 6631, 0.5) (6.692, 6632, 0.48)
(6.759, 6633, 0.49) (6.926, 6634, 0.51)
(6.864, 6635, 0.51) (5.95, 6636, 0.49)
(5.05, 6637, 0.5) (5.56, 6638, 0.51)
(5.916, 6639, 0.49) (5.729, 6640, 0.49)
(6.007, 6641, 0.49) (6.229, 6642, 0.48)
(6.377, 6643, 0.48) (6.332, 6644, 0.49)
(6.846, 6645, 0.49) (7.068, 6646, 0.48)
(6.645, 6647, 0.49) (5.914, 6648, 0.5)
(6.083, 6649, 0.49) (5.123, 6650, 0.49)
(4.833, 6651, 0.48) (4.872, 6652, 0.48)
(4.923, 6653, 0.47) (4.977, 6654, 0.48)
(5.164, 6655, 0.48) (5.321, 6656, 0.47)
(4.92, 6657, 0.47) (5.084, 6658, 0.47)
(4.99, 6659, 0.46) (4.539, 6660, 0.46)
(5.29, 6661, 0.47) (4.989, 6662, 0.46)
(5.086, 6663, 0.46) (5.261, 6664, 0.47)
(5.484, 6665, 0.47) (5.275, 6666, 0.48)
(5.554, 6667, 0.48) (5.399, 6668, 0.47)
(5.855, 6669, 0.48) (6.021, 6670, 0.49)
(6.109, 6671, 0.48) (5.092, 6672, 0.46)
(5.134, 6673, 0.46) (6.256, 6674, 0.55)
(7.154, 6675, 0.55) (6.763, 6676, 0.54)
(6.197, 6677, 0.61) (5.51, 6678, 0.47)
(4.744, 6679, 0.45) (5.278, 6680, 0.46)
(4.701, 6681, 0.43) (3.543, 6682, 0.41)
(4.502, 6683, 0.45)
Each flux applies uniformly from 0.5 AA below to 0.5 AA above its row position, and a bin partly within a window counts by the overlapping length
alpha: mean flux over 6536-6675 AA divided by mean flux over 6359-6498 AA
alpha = 1.1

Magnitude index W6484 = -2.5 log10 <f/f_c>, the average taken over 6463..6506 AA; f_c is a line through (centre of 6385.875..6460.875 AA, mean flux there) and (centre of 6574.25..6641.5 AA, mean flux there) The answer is -0.135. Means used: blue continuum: 6.13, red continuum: 6.68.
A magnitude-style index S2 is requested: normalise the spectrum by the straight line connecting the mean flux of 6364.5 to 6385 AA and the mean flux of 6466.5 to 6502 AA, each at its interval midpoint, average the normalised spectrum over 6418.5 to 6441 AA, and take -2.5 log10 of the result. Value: 0.05 mag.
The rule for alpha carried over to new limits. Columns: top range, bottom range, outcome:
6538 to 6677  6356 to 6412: 1.22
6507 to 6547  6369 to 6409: 1.54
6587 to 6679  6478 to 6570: 0.79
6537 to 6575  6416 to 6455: 1.31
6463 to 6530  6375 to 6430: 1.31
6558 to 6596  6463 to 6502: 1.04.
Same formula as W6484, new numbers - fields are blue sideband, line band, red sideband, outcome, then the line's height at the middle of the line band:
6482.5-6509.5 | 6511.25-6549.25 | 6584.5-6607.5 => -0.20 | 7.1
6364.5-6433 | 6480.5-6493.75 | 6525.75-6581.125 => 0.05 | 7.05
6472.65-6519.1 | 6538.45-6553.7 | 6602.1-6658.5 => -0.22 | 6.88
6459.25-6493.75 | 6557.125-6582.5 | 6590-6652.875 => -0.10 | 6.67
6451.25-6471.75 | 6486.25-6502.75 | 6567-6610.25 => 0.02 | 7.04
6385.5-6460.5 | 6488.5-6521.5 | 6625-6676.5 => -0.24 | 6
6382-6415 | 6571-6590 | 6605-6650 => -0.15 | 6.23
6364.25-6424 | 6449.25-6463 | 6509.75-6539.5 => 0.04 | 7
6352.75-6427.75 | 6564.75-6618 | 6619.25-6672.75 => -0.22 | 5.74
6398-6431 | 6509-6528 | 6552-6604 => -0.18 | 6.9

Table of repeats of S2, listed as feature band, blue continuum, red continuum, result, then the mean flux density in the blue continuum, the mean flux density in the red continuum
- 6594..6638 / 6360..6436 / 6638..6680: -0.16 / 5.69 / 5.63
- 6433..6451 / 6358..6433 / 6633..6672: -0.13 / 5.66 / 5.65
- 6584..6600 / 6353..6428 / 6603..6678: -0.22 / 5.63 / 6.02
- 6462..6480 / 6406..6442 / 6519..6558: -0.04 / 6.07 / 8.58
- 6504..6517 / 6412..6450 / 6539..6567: -0.04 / 6.15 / 8.23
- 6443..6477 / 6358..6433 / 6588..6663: -0.20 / 5.66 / 6.28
